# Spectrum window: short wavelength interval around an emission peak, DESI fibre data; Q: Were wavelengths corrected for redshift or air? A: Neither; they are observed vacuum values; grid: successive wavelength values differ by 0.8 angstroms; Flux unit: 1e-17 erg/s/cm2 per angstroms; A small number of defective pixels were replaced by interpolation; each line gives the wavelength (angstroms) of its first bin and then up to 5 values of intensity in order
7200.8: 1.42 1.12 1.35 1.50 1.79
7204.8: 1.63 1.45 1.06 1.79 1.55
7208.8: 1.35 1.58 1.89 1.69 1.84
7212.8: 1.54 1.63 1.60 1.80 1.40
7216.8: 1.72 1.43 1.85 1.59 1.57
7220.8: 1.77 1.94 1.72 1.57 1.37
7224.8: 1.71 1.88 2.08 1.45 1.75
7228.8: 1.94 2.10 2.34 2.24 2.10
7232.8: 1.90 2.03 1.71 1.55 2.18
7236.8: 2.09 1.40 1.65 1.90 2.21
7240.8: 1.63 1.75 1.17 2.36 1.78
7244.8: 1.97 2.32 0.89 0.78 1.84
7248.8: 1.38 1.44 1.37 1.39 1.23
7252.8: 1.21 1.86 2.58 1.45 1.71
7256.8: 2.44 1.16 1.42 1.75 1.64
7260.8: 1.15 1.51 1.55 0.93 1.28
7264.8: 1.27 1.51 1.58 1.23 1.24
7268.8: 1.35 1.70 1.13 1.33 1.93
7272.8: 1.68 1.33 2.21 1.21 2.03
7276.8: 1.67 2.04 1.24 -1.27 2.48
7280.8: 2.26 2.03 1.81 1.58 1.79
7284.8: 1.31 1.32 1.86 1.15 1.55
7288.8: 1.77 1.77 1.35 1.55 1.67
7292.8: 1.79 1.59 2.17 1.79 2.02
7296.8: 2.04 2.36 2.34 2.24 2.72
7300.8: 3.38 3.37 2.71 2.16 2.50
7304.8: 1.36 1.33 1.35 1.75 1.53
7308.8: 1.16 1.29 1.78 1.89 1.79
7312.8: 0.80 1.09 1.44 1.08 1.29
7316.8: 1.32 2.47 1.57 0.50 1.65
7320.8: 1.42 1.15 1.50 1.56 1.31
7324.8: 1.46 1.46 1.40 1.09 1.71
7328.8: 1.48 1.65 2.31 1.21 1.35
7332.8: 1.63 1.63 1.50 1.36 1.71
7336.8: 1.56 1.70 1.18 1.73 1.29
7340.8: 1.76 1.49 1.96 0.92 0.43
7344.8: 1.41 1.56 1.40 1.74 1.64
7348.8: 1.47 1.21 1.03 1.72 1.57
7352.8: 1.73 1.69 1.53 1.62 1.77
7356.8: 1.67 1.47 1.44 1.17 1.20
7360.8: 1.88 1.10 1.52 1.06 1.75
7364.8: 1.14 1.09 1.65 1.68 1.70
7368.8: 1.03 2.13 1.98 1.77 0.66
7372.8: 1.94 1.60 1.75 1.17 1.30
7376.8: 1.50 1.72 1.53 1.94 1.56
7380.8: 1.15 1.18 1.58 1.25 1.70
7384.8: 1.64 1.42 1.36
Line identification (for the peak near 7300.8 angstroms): [O III]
